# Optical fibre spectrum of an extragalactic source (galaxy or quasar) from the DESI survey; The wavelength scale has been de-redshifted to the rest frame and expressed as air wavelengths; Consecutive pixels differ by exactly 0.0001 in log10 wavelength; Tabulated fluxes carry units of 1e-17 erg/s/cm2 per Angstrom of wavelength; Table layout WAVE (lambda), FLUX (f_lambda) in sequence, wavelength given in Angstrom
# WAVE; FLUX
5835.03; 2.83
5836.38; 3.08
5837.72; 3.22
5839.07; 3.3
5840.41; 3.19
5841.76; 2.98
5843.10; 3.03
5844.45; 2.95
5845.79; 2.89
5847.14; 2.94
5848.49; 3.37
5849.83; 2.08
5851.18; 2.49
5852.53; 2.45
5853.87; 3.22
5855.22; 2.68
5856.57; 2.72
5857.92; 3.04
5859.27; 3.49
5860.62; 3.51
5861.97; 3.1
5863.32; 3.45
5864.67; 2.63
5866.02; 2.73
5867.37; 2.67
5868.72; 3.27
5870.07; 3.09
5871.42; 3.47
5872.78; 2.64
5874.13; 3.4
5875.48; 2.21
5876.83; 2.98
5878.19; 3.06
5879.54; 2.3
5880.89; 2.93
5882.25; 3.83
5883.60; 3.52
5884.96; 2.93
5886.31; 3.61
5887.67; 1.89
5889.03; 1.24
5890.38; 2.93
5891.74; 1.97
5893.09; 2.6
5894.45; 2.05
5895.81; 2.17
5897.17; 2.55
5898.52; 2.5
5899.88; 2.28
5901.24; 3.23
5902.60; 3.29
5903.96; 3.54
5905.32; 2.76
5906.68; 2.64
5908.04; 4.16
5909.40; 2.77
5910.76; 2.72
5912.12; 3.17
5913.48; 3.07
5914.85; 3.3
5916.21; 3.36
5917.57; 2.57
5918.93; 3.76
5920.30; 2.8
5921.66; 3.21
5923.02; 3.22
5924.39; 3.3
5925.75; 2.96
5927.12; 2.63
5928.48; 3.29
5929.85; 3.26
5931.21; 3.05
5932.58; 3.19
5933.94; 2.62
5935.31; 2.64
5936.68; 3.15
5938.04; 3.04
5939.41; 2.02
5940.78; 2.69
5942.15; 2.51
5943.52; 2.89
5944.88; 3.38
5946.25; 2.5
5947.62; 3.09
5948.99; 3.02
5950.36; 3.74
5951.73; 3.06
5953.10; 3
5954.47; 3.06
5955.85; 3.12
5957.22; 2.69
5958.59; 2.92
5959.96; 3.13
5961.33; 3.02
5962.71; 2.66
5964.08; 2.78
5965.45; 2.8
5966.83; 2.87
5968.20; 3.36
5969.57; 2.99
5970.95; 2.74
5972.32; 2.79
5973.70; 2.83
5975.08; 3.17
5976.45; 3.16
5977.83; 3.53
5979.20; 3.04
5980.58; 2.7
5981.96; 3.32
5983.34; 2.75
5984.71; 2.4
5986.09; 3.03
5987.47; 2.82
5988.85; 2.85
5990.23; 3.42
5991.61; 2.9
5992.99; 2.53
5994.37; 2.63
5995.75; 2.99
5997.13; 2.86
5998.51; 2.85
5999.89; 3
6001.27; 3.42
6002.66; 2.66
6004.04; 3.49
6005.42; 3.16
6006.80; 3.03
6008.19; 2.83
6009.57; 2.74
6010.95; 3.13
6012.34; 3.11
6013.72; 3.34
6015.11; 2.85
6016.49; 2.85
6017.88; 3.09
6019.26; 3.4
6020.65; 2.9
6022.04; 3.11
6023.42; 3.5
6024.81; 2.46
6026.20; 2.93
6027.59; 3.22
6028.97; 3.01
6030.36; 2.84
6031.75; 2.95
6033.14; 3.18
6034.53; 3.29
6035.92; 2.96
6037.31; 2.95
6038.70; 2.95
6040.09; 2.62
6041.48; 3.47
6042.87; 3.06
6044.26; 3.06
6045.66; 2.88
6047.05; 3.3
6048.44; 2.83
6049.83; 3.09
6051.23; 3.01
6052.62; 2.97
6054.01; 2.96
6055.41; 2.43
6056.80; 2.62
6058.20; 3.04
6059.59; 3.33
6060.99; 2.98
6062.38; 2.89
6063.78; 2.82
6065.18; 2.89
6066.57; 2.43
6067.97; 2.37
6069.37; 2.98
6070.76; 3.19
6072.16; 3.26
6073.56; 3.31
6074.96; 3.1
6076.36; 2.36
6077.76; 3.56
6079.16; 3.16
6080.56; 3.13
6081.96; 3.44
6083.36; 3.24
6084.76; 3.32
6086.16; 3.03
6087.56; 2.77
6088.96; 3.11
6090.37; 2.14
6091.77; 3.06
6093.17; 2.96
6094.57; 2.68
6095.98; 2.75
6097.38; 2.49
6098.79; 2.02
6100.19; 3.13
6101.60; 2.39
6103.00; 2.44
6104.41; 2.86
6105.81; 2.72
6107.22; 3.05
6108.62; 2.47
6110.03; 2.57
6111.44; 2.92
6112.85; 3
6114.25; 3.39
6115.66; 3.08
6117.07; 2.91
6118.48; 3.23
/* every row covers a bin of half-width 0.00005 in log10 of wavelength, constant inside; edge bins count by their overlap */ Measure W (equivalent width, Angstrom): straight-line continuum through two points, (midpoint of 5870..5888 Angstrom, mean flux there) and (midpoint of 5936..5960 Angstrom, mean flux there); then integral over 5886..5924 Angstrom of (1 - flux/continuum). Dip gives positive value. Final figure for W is 1.9 Angstrom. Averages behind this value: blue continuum 3.01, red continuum 2.94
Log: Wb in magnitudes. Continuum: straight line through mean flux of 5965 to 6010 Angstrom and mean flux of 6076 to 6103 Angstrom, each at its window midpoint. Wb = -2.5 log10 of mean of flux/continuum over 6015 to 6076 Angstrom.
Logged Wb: -0.03 mag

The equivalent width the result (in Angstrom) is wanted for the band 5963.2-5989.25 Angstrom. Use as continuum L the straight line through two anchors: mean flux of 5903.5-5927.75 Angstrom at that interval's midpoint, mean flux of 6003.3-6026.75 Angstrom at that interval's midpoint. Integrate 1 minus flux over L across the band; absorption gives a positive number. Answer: 1.1 Angstrom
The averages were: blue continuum 3.1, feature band 2.94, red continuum 3.05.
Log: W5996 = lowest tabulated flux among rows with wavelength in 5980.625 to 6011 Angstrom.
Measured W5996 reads 2.4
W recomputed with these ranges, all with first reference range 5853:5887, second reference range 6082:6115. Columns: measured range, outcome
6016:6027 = -0.5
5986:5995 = 0.2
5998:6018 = -0.9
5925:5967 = 0.7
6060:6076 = -0.4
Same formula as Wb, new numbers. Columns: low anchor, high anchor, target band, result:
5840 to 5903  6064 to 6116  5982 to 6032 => -0.042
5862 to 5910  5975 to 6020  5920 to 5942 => -0.011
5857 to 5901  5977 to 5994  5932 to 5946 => 0.031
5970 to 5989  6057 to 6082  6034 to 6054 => -0.018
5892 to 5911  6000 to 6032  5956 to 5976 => 0.005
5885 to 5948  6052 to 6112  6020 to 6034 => -0.055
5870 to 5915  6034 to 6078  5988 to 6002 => -0.010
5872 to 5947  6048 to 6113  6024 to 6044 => -0.044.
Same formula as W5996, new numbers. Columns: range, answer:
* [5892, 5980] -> 2.02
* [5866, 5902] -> 1.24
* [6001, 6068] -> 2.37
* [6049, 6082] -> 2.36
